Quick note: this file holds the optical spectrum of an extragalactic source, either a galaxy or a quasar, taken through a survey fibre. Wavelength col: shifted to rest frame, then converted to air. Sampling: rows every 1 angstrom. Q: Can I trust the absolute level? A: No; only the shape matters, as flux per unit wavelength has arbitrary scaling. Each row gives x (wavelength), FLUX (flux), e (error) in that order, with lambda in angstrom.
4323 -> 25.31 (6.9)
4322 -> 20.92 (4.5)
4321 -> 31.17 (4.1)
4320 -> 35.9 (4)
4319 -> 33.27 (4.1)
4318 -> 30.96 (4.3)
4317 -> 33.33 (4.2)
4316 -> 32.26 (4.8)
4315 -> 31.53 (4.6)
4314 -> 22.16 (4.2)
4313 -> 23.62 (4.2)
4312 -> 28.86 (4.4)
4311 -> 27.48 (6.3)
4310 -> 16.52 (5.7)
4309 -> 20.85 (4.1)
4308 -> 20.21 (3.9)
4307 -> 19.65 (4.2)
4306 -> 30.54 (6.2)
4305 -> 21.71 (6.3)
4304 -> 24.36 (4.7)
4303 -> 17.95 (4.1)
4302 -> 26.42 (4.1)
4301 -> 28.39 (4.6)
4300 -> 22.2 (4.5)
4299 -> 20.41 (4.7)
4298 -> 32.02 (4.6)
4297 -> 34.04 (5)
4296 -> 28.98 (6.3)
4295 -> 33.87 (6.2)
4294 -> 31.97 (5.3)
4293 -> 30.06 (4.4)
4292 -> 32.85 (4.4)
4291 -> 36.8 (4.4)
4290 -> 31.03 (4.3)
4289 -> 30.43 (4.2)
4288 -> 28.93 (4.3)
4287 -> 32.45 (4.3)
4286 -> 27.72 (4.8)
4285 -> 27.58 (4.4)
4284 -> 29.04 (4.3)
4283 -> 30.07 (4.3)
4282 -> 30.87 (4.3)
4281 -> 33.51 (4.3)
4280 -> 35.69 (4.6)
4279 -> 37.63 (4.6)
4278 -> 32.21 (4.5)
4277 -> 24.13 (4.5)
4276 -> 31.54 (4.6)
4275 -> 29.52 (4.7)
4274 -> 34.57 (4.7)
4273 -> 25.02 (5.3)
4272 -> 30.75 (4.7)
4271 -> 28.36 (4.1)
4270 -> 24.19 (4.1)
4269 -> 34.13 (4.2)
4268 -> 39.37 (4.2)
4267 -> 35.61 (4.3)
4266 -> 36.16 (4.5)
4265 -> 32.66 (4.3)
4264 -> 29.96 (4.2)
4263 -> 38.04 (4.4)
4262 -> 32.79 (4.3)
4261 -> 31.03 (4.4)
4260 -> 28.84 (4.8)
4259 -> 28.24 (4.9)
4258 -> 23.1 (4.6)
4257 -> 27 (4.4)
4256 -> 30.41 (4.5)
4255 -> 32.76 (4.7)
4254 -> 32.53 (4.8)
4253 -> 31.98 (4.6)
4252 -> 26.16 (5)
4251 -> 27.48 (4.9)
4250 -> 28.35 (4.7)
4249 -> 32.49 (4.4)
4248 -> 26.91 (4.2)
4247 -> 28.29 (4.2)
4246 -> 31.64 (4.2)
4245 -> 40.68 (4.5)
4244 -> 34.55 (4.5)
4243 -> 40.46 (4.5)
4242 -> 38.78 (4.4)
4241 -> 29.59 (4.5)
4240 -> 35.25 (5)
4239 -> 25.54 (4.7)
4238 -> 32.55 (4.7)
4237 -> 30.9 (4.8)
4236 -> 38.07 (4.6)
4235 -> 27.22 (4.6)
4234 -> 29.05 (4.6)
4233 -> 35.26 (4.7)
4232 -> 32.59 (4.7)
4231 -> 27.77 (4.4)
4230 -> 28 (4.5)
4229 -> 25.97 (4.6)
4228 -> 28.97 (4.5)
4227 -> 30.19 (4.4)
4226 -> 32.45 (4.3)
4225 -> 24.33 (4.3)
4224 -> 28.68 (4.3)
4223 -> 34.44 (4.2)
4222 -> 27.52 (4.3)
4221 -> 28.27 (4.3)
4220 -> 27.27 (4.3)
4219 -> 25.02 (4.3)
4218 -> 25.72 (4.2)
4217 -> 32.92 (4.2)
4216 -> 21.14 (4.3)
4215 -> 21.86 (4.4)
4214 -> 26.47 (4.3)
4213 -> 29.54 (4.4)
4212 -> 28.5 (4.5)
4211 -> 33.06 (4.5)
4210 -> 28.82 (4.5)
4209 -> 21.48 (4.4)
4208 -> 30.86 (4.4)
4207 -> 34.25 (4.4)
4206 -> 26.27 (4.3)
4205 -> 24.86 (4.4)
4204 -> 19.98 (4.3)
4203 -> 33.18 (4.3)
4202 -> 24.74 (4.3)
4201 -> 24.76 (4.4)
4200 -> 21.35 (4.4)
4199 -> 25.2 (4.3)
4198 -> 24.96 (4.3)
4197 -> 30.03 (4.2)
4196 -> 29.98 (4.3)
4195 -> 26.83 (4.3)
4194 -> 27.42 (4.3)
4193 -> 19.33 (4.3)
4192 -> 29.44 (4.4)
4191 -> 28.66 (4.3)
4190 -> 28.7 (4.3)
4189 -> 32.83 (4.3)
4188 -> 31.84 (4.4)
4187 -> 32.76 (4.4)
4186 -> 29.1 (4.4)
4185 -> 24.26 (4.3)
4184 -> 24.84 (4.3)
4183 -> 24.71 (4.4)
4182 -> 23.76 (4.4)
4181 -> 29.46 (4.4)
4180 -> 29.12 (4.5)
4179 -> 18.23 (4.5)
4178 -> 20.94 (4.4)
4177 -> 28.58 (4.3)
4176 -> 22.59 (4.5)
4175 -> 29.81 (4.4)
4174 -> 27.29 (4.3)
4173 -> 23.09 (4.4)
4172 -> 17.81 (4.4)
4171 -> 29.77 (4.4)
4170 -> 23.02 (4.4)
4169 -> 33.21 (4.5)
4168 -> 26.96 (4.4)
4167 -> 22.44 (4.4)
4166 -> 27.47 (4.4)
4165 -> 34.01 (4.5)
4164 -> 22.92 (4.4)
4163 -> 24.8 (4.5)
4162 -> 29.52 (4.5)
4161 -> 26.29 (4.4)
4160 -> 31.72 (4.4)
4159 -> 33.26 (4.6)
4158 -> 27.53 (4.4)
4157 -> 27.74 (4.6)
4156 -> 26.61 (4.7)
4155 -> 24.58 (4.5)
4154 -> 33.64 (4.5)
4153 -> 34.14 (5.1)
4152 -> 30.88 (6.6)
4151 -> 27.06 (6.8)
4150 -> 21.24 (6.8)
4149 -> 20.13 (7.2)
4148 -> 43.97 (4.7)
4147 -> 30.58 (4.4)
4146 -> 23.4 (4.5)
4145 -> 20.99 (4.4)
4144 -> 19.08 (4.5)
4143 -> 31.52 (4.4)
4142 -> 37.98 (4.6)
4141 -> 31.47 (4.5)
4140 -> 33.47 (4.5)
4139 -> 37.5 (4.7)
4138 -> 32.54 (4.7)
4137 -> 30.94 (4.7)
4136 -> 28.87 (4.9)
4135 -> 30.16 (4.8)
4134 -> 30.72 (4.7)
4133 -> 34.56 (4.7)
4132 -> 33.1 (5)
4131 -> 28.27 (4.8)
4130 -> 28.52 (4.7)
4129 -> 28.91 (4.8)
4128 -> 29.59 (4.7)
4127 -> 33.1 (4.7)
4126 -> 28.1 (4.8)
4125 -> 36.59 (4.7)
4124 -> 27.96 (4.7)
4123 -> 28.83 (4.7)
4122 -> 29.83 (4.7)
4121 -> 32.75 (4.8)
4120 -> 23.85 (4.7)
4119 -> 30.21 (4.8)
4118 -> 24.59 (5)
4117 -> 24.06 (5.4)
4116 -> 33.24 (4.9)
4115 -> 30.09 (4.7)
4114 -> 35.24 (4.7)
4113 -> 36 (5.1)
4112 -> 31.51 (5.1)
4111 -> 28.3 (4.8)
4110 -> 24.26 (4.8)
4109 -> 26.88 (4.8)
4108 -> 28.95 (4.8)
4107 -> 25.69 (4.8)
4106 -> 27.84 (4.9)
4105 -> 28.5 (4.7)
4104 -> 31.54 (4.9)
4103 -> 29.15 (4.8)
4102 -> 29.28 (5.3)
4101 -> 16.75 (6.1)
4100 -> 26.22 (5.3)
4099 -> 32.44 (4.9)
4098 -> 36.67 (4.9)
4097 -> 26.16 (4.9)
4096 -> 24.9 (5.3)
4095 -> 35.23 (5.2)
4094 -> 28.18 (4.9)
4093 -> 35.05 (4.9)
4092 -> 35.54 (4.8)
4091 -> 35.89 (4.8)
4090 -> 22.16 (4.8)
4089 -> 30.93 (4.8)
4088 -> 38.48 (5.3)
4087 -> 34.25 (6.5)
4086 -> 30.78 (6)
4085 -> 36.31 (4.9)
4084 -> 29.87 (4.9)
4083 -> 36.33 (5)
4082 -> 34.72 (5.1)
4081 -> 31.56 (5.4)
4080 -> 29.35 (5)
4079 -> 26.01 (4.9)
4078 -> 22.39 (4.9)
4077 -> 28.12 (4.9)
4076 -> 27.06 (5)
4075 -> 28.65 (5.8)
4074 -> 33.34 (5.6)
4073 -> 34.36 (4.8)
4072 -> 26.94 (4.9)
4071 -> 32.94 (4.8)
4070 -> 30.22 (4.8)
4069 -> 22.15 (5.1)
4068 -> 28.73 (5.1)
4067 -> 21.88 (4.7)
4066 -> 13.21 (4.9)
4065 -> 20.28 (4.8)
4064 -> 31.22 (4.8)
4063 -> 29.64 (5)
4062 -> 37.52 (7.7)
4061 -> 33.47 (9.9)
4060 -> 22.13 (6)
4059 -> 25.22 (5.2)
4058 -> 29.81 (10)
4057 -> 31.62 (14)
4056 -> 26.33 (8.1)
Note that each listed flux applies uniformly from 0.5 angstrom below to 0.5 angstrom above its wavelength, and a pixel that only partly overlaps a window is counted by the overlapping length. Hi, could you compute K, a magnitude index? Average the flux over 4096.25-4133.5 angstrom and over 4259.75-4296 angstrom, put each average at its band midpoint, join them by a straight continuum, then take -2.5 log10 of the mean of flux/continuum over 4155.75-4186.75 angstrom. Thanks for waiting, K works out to 0.139 mag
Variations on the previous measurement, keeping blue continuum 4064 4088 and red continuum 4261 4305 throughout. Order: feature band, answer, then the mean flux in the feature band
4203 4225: 0.092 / 27.5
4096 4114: 0.018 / 28.7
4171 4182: 0.191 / 24.9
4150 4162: 0.017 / 29.1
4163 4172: 0.109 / 26.8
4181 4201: 0.100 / 27.2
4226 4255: -0.043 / 31.4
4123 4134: -0.052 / 30.8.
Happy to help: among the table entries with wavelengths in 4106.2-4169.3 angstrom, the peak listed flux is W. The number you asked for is 43.97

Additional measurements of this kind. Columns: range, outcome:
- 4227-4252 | 40.68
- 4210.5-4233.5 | 35.26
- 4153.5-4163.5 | 33.64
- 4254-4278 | 39.37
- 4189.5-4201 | 30.03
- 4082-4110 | 38.48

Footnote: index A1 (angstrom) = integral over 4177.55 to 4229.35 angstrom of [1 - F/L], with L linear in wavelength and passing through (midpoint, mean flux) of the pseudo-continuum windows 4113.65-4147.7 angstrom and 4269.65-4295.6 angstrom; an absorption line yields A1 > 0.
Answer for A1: 5.5 angstrom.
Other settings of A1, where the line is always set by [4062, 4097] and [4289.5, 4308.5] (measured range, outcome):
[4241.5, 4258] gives -2.1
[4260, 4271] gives -2.0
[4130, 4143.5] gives -1.5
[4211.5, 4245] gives -2.1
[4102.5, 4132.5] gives -0.2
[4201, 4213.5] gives 0.3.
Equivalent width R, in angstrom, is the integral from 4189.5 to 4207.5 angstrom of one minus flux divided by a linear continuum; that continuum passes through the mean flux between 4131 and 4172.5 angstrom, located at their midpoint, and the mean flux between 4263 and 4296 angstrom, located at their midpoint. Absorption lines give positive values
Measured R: 2.0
